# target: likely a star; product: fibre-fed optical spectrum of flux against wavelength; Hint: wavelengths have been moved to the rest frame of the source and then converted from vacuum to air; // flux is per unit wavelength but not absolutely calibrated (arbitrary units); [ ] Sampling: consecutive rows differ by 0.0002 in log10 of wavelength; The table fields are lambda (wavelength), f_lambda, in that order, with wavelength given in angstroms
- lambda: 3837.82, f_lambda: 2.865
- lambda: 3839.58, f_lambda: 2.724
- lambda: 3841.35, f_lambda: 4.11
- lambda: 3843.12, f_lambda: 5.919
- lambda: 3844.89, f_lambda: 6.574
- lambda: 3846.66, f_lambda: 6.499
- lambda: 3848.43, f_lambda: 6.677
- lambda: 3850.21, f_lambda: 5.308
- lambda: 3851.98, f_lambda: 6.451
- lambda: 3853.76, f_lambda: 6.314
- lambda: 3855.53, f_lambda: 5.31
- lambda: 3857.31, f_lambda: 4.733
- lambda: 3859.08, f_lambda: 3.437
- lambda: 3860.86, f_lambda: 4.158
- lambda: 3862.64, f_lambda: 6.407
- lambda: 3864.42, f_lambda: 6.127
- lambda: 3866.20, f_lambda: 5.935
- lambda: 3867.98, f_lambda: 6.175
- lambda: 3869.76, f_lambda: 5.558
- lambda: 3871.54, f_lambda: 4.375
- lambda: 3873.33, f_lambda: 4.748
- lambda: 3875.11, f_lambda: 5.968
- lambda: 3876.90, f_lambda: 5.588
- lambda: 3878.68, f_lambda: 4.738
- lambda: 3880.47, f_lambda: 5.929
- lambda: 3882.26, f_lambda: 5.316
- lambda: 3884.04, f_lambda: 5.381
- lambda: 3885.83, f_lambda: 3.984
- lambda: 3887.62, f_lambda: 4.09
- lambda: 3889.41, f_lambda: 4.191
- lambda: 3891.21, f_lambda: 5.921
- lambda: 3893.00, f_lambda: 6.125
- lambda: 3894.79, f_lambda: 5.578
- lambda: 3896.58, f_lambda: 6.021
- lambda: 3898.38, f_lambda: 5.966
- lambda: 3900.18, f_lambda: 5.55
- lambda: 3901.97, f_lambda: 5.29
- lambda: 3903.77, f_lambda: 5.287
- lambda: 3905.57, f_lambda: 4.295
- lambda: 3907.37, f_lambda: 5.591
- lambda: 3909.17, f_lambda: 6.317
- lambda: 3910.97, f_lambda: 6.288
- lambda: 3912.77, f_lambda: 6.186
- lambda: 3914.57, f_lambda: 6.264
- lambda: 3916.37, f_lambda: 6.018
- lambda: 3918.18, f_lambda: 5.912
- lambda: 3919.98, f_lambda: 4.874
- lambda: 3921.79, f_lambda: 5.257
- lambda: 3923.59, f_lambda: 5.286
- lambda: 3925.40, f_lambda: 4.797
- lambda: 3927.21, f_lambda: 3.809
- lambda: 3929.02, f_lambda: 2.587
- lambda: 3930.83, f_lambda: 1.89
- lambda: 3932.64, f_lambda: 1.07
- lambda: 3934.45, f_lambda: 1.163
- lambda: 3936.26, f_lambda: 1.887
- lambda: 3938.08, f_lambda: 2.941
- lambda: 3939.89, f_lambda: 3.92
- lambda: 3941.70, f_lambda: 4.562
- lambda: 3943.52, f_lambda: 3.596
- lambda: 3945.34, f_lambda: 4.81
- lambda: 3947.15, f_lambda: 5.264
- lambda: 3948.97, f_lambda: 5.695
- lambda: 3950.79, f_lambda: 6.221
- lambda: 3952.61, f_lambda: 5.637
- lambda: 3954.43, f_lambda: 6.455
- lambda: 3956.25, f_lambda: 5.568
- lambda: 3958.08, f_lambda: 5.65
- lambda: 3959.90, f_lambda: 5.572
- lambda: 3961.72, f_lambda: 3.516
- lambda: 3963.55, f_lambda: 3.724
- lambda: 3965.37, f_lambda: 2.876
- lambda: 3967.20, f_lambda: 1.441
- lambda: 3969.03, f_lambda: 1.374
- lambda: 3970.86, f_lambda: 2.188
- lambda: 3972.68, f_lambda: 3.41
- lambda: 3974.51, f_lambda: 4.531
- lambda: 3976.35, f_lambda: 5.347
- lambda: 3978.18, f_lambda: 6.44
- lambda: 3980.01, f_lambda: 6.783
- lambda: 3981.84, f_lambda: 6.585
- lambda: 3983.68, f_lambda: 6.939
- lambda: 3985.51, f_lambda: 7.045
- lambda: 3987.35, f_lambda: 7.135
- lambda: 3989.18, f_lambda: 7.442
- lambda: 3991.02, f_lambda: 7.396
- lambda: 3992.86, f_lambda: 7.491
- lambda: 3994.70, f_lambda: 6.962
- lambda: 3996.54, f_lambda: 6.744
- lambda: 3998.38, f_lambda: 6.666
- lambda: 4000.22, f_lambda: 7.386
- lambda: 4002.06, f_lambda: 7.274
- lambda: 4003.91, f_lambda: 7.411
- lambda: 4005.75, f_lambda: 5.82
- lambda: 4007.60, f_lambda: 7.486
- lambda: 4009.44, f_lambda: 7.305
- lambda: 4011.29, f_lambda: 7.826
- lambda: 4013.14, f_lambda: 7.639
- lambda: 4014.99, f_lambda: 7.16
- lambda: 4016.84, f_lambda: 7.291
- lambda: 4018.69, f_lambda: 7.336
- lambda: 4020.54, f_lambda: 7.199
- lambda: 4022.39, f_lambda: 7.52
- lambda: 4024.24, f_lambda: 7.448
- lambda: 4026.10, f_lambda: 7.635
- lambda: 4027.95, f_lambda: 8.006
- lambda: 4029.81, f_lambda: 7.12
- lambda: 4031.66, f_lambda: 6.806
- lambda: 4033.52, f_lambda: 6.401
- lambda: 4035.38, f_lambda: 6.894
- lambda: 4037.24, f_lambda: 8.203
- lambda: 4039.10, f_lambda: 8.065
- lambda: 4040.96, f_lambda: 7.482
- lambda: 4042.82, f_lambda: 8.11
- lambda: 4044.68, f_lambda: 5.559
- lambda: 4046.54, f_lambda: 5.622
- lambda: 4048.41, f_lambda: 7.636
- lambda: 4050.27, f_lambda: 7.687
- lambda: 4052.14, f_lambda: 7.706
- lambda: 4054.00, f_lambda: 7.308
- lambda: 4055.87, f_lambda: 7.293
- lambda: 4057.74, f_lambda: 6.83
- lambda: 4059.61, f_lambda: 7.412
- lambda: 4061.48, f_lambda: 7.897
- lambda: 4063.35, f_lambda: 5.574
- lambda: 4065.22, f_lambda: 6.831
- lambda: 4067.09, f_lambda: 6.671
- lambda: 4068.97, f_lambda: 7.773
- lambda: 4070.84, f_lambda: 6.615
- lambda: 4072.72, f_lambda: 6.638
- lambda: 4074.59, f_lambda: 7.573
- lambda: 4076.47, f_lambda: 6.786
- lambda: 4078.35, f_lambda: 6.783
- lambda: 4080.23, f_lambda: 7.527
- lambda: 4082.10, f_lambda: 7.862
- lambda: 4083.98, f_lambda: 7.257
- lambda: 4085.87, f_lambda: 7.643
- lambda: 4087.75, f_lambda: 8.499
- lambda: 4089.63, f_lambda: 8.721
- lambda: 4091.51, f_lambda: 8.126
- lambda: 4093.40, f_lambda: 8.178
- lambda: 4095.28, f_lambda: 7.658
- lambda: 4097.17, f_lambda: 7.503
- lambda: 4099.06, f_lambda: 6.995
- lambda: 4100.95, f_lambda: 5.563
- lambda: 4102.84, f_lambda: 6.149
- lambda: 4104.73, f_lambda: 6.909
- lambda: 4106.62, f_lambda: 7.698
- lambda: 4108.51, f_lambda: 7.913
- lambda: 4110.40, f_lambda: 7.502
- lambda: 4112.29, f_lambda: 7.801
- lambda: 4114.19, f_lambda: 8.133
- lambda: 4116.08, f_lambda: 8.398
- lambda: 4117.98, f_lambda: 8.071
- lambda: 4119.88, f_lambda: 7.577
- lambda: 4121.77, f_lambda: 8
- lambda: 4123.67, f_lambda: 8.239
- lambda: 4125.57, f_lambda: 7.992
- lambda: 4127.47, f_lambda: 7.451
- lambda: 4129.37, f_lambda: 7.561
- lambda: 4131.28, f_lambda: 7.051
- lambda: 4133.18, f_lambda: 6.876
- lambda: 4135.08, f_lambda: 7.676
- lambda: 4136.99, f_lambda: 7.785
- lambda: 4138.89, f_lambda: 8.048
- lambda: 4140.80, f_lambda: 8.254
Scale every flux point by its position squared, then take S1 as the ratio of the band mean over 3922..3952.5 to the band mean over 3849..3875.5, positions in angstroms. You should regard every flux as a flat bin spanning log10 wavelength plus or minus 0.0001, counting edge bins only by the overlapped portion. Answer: 0.73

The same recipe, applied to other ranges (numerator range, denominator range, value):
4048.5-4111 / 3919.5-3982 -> 1.87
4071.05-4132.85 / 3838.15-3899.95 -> 1.59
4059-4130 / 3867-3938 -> 1.69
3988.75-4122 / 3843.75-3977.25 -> 1.63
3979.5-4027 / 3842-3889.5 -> 1.43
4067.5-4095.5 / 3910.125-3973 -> 1.92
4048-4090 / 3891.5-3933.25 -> 1.55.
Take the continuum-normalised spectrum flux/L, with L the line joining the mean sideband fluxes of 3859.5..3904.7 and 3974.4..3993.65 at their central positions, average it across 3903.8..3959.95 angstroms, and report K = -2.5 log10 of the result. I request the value 0.27 mag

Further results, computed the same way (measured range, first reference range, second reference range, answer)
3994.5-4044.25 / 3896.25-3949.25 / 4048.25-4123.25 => -0.165 mag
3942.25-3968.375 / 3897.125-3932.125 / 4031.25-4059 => 0.219 mag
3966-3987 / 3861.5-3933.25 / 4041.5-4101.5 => 0.275 mag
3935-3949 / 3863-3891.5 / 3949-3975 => 0.136 mag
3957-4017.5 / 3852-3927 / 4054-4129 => 0.086 mag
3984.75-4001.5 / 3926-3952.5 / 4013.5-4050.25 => -0.241 mag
